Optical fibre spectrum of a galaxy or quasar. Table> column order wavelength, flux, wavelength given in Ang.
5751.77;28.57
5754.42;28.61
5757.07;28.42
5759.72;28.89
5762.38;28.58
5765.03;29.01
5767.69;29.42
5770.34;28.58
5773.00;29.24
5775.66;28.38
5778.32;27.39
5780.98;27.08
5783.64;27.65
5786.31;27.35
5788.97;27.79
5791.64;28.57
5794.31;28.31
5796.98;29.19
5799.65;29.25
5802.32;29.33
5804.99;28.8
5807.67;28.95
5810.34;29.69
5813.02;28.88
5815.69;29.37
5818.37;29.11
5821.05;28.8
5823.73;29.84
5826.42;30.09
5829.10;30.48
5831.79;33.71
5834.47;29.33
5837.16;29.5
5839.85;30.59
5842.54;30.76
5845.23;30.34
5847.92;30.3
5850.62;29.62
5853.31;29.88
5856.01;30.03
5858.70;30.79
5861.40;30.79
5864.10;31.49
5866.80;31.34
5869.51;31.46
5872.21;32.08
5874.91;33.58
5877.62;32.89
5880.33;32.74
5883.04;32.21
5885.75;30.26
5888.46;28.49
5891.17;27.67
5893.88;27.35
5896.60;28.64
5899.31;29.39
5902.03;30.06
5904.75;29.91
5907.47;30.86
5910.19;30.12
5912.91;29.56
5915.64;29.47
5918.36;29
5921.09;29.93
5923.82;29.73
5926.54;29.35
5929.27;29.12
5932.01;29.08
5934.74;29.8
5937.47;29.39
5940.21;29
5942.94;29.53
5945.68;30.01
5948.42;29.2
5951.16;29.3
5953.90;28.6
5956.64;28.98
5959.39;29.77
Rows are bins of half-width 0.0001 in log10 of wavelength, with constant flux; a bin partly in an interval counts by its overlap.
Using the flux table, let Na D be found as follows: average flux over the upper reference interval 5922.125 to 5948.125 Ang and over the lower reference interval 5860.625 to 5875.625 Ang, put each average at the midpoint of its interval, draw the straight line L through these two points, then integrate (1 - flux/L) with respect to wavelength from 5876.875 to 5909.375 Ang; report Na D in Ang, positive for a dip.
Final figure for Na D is 1.0 Ang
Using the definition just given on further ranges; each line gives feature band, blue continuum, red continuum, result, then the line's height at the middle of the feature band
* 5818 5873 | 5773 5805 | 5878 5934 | -2.9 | 29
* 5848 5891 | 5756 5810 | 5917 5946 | -3.0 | 29.1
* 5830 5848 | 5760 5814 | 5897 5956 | -1.1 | 28.9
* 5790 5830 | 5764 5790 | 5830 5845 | 0.5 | 29.6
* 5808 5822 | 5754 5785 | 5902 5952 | -0.2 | 28.8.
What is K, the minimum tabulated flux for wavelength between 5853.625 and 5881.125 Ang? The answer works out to 30.03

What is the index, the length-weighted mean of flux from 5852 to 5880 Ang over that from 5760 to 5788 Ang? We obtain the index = 1.1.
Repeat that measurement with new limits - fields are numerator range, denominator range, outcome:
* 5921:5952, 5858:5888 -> 0.93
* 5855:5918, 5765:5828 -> 1.06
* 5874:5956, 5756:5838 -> 1.03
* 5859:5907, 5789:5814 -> 1.06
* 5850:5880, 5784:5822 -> 1.09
